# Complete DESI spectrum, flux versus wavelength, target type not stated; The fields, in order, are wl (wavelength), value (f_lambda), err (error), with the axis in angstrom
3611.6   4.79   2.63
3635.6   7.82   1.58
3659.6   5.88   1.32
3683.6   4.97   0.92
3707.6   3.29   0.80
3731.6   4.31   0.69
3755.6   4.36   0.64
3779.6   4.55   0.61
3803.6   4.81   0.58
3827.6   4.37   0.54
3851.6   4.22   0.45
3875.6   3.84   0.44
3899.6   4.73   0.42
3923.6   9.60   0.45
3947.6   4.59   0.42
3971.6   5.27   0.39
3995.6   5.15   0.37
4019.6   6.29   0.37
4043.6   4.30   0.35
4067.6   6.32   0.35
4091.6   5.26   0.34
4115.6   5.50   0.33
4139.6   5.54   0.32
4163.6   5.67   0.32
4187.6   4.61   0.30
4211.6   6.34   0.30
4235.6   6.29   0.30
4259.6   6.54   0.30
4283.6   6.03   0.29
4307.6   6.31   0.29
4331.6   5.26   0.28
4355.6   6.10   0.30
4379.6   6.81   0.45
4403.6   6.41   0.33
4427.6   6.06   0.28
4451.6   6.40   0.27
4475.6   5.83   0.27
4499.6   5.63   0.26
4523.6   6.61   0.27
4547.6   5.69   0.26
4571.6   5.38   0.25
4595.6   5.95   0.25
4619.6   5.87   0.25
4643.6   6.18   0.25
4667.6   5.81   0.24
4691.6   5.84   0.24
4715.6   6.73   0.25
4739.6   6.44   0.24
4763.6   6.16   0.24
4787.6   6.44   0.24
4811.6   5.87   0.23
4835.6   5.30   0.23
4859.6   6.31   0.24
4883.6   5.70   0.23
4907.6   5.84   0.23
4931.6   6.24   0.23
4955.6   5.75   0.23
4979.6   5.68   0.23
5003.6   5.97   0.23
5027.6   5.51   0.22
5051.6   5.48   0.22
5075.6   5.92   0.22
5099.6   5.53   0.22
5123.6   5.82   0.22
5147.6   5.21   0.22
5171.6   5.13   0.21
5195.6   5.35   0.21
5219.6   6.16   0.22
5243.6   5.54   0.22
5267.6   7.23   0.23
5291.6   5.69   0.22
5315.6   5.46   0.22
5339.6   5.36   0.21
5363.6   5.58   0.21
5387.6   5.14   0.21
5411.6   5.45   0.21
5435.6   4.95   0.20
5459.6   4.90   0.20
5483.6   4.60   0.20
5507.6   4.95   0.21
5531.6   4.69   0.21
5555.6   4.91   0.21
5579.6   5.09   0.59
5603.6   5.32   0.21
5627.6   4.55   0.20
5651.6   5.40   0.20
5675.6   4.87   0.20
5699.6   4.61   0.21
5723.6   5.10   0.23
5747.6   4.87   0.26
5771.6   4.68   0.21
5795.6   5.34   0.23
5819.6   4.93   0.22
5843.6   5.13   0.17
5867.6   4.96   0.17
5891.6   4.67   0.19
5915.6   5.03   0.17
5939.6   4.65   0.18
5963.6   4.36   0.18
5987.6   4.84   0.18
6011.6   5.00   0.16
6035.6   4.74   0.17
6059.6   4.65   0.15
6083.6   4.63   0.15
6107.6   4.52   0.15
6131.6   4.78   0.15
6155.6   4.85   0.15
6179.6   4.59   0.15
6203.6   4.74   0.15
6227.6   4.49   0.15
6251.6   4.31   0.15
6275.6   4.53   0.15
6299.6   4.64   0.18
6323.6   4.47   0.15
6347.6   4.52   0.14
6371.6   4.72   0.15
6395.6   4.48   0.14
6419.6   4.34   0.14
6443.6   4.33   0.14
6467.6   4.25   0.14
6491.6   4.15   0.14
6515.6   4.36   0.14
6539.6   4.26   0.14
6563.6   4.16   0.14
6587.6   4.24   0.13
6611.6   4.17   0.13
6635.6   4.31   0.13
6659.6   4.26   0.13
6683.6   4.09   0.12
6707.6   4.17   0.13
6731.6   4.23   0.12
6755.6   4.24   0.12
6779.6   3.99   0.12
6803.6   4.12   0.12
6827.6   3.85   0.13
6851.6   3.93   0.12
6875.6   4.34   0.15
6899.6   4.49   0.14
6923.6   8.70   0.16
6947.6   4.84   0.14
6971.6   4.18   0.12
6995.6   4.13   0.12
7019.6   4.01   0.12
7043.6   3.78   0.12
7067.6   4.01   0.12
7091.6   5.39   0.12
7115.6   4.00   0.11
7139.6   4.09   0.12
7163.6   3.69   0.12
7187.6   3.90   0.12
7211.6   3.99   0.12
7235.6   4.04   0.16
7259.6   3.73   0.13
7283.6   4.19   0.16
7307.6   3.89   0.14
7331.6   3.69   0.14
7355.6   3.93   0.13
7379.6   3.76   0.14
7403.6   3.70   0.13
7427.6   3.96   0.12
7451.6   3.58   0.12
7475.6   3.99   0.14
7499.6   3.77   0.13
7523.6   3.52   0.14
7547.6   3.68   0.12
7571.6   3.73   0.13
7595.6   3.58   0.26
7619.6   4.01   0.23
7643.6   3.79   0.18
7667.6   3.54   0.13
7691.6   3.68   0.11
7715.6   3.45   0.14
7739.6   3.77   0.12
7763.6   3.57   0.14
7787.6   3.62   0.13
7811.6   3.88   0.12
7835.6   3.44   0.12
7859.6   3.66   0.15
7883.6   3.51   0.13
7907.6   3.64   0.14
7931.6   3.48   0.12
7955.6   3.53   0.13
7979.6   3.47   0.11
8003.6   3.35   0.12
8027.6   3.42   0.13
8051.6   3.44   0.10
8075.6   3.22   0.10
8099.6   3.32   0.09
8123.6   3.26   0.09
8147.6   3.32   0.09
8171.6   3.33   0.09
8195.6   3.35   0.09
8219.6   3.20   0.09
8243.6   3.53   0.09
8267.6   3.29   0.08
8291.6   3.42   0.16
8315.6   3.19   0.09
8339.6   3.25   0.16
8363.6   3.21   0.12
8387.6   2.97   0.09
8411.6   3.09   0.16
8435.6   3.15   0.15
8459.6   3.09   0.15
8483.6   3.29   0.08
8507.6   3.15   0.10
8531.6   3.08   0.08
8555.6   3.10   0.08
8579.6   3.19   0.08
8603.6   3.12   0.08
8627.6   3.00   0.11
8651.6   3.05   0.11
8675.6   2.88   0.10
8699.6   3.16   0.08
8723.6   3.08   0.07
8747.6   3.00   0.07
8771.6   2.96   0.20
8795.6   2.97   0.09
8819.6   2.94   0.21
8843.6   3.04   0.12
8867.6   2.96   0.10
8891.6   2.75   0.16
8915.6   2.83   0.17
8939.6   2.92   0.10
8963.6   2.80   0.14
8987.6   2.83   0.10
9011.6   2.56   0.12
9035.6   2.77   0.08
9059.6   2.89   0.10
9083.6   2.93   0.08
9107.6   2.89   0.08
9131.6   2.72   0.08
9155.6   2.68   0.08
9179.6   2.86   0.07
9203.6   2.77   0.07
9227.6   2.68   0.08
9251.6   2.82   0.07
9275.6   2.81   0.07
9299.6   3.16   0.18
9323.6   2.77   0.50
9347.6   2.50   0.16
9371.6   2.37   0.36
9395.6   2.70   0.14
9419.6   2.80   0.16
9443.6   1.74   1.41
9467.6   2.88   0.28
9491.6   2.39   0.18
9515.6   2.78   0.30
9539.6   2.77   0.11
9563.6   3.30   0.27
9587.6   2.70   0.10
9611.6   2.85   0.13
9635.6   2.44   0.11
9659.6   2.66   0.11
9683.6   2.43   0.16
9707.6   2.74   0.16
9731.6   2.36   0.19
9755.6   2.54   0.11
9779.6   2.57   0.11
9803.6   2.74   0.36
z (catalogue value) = 0.05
